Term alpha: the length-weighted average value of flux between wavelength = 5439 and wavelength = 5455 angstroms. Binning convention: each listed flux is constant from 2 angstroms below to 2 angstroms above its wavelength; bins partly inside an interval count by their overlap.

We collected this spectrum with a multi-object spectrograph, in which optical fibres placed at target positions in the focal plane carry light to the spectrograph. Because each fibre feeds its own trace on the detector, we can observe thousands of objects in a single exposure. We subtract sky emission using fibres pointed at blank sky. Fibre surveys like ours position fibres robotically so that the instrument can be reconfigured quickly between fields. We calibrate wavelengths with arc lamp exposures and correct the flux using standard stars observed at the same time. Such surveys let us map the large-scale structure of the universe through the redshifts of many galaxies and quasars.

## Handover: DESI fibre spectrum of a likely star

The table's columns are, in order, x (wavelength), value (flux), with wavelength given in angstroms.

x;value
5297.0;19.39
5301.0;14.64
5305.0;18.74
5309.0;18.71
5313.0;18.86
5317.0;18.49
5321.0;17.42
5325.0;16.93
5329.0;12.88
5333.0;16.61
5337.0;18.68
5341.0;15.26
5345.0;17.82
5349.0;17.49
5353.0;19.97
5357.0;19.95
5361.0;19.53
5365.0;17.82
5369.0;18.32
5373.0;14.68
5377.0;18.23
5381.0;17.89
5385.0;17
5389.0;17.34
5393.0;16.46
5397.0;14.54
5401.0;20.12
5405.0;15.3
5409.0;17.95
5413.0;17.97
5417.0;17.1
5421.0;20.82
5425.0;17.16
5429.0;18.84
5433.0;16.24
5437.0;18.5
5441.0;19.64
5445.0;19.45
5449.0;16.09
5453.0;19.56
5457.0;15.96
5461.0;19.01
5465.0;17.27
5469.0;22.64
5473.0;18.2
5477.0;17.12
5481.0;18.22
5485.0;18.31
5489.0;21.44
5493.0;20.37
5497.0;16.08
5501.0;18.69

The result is 18.7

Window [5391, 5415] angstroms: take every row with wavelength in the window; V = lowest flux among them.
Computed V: 14.54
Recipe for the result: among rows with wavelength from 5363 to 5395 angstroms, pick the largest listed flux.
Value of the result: 18.32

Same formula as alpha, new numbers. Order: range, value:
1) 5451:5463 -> 18.2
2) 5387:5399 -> 16.1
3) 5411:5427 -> 18.3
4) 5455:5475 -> 18.6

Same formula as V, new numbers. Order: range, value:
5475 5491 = 17.12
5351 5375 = 14.68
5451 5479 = 15.96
